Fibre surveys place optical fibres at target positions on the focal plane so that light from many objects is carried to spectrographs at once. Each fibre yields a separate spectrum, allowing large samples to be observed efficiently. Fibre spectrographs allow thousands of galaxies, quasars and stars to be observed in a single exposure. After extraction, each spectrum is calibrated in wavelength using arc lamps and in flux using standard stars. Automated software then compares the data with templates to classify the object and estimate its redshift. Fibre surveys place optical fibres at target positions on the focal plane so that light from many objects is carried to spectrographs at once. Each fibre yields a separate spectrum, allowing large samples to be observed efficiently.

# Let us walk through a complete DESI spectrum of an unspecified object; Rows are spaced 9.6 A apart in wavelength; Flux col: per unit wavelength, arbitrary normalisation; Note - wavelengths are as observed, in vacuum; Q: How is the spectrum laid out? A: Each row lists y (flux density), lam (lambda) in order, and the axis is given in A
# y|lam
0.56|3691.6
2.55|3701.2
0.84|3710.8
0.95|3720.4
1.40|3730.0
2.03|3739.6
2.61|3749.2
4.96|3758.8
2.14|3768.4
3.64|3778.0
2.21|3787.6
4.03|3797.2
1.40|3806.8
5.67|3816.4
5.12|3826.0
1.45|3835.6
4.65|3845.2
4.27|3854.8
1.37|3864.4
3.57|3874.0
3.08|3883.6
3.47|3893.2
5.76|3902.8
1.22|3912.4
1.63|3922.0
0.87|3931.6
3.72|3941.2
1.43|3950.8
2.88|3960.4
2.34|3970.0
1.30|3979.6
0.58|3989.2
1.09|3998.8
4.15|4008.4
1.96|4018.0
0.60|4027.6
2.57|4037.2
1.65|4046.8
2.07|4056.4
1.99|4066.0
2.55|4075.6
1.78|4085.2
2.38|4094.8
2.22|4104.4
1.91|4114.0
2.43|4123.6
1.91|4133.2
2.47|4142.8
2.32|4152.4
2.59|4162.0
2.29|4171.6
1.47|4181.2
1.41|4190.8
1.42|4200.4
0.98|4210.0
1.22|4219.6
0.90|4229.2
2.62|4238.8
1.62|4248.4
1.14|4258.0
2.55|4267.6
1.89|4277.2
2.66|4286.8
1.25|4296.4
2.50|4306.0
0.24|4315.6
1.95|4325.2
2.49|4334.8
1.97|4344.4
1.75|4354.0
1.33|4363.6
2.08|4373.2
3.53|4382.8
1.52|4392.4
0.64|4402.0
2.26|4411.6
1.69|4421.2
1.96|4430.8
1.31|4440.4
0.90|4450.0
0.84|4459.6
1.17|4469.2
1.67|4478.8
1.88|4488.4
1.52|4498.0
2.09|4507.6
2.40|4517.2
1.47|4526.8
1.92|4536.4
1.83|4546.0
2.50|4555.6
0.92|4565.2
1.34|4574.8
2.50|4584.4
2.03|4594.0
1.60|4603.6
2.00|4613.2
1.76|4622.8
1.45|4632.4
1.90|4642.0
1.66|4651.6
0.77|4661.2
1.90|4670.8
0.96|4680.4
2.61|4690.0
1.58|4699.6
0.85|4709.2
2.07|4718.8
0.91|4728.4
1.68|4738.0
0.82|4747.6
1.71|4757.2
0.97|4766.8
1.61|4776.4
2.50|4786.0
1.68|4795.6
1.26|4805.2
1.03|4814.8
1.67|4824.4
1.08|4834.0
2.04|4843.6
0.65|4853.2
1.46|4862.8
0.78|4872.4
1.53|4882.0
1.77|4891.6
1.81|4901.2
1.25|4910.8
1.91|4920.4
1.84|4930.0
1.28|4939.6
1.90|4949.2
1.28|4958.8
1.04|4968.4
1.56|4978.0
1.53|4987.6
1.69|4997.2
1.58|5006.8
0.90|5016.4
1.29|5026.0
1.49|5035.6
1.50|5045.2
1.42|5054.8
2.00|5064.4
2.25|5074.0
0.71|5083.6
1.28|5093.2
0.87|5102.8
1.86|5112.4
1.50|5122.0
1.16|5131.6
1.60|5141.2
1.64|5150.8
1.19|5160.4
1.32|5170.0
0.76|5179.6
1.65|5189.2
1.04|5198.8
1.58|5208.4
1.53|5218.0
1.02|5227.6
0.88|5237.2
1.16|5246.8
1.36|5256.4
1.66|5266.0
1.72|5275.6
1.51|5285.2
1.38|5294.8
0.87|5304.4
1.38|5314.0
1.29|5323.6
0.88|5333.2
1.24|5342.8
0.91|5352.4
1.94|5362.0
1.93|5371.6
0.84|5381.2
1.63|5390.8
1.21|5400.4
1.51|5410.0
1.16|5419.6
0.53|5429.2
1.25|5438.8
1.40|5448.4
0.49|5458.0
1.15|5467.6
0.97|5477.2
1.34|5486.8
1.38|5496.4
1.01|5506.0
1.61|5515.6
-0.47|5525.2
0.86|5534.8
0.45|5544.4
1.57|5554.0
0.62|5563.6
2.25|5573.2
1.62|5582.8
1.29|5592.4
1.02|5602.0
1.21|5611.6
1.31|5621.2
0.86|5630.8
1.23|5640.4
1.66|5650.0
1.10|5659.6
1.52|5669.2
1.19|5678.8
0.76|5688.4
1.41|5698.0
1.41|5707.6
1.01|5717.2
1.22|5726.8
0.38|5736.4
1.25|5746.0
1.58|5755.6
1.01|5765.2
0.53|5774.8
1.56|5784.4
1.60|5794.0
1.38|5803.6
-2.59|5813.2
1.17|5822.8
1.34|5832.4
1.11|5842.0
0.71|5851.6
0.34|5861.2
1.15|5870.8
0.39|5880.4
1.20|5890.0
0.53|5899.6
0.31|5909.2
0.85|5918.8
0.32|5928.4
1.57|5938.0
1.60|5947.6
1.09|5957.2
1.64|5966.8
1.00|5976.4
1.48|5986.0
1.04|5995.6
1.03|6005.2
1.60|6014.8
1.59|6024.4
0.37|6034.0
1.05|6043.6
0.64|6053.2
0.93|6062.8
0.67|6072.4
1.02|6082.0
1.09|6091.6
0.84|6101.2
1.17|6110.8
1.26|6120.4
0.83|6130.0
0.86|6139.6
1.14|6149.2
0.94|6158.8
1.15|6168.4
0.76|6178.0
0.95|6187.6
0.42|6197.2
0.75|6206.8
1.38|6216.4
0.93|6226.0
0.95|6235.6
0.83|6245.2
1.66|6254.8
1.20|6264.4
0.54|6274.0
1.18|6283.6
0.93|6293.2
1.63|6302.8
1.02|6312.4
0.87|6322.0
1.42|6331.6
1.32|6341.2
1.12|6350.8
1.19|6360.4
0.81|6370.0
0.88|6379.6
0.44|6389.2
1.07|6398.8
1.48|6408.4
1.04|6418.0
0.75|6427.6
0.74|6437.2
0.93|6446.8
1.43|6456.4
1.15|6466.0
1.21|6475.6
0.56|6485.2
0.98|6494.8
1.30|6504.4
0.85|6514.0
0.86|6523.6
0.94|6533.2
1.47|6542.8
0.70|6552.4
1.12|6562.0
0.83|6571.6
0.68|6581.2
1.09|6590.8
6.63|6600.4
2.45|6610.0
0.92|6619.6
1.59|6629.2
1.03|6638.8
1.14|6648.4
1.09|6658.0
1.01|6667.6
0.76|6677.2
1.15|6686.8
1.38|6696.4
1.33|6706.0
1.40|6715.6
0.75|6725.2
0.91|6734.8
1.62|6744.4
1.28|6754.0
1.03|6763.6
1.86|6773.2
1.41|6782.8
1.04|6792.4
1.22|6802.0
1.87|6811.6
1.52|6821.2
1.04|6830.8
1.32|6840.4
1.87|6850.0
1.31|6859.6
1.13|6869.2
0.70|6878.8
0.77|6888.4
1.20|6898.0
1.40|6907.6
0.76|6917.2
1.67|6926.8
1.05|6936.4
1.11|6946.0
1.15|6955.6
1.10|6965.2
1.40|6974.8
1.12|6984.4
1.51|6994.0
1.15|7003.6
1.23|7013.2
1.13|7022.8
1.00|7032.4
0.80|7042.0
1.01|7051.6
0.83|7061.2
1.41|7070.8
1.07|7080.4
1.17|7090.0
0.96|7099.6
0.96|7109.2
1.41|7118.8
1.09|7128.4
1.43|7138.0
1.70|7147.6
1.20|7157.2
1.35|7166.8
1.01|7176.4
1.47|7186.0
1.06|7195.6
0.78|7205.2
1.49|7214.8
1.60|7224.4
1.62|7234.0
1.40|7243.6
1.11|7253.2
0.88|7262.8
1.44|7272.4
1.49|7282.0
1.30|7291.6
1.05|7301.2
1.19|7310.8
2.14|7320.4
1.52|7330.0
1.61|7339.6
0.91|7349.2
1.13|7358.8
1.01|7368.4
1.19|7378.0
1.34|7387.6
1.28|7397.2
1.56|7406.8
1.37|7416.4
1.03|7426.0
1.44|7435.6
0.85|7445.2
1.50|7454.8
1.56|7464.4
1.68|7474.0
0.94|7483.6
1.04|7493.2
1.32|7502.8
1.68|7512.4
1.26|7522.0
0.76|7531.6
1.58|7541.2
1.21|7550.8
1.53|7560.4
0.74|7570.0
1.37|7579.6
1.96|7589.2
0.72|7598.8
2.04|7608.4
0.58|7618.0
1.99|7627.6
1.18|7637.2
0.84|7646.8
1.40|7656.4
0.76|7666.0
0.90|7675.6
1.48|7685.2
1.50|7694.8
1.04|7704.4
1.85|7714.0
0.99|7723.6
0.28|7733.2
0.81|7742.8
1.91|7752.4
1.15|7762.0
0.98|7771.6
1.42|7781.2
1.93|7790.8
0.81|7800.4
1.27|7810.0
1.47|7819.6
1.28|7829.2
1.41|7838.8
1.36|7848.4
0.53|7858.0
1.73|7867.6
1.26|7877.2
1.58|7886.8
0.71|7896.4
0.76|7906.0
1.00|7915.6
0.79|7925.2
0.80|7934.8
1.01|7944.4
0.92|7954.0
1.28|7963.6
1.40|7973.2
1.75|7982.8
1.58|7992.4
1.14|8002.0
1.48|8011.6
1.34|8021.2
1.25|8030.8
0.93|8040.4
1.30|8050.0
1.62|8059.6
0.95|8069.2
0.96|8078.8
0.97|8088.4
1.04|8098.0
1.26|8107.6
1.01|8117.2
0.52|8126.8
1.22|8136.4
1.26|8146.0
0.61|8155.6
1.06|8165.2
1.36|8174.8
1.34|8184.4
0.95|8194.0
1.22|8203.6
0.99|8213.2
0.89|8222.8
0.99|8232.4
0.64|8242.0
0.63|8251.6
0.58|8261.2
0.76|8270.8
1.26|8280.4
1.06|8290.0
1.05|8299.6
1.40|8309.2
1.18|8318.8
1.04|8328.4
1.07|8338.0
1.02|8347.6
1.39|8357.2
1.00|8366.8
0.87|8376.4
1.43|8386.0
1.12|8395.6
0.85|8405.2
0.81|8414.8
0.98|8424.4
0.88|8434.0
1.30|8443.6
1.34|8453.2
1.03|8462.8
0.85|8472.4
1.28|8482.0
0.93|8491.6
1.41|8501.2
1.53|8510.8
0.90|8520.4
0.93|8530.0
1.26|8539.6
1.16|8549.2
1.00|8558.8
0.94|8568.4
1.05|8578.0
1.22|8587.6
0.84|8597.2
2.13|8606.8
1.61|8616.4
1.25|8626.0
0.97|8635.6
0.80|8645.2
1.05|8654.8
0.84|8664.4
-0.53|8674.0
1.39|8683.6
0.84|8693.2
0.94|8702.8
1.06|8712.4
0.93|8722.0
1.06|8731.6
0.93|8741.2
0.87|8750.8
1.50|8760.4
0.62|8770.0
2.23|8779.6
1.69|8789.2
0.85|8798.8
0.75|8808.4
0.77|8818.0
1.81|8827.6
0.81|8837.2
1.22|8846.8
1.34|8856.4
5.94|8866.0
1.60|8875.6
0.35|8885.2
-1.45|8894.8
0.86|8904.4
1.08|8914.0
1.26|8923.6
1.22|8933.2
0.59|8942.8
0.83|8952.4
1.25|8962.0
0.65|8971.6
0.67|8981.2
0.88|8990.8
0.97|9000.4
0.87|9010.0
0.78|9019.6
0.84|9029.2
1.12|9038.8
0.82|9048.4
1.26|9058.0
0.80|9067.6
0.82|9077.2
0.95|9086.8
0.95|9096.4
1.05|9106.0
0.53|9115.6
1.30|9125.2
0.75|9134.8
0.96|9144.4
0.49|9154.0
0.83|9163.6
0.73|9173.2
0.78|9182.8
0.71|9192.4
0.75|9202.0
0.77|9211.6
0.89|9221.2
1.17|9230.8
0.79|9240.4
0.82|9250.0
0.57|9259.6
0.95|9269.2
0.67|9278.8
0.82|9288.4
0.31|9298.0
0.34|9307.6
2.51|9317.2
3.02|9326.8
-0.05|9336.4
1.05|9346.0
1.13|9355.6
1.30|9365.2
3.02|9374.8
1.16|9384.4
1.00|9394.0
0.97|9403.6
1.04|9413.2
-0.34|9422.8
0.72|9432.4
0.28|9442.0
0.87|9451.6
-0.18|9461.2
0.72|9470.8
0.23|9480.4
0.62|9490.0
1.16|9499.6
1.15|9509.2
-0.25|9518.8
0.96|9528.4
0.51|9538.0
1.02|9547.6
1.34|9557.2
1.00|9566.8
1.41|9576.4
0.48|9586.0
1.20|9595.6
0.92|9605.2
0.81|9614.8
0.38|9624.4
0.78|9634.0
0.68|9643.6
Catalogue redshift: 0.77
